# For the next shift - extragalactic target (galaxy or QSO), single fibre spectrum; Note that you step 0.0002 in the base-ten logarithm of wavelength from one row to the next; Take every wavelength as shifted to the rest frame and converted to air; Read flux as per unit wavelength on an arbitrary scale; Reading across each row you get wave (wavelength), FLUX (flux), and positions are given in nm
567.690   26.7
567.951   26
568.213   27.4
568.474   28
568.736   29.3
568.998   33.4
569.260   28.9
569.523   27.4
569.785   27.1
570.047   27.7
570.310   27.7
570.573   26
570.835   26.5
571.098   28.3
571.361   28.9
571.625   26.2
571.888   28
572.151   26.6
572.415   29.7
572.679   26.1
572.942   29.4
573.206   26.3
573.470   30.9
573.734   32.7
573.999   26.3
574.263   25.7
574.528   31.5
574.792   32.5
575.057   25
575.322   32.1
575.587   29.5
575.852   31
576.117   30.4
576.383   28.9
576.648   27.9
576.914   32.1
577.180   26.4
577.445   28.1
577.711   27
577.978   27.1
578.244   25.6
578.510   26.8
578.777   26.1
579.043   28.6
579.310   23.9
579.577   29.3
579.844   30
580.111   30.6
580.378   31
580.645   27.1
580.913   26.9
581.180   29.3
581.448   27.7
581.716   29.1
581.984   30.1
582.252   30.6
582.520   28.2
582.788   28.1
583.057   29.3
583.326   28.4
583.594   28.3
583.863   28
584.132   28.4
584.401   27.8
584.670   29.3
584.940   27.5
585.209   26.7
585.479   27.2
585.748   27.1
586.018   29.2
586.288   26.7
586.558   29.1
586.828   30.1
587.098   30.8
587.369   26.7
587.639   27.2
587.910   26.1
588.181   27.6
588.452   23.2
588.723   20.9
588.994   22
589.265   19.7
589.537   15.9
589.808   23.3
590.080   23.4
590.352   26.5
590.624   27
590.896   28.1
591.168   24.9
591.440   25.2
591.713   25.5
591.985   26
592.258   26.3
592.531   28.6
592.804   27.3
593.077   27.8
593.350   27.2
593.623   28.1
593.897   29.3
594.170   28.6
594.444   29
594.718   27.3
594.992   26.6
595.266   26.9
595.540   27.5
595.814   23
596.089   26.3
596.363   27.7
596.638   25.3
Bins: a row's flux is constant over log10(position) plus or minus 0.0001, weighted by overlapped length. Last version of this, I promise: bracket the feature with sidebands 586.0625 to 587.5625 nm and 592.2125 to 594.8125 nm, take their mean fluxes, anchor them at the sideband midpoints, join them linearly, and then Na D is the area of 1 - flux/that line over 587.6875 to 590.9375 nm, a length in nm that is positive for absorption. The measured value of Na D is 0.550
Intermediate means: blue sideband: 28.7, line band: 23.6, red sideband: 28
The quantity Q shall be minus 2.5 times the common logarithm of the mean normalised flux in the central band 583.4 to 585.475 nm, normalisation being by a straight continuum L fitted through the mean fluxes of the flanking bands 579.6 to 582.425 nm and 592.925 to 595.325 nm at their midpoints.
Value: 0.04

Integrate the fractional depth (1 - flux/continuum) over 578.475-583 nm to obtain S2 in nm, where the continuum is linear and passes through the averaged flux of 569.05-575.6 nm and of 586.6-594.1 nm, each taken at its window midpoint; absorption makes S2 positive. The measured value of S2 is -0.22 nm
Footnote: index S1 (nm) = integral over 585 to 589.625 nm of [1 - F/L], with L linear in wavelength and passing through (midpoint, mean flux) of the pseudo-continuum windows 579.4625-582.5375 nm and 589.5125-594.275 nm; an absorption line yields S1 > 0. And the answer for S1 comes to 0.30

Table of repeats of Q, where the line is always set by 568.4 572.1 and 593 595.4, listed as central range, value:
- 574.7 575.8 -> -0.07 mag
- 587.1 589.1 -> 0.11 mag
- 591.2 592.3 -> 0.09 mag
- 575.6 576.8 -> -0.06 mag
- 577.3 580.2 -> 0.02 mag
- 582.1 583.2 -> -0.04 mag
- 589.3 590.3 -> 0.30 mag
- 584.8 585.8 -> 0.03 mag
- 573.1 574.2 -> -0.03 mag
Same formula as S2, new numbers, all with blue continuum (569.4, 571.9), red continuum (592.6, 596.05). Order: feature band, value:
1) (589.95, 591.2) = 0.06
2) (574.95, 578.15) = -0.17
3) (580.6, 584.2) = -0.16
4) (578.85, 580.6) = -0.09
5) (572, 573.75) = -0.08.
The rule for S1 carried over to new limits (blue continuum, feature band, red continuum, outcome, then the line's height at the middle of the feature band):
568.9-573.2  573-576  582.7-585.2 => -0.15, 28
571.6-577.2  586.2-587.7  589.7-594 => -0.07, 27.2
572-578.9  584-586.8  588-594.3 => -0.16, 26.5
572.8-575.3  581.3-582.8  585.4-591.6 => -0.11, 27.1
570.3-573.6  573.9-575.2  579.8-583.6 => -0.01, 28.1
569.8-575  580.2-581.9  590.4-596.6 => -0.06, 27.7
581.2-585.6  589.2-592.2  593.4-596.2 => 0.37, 27.7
